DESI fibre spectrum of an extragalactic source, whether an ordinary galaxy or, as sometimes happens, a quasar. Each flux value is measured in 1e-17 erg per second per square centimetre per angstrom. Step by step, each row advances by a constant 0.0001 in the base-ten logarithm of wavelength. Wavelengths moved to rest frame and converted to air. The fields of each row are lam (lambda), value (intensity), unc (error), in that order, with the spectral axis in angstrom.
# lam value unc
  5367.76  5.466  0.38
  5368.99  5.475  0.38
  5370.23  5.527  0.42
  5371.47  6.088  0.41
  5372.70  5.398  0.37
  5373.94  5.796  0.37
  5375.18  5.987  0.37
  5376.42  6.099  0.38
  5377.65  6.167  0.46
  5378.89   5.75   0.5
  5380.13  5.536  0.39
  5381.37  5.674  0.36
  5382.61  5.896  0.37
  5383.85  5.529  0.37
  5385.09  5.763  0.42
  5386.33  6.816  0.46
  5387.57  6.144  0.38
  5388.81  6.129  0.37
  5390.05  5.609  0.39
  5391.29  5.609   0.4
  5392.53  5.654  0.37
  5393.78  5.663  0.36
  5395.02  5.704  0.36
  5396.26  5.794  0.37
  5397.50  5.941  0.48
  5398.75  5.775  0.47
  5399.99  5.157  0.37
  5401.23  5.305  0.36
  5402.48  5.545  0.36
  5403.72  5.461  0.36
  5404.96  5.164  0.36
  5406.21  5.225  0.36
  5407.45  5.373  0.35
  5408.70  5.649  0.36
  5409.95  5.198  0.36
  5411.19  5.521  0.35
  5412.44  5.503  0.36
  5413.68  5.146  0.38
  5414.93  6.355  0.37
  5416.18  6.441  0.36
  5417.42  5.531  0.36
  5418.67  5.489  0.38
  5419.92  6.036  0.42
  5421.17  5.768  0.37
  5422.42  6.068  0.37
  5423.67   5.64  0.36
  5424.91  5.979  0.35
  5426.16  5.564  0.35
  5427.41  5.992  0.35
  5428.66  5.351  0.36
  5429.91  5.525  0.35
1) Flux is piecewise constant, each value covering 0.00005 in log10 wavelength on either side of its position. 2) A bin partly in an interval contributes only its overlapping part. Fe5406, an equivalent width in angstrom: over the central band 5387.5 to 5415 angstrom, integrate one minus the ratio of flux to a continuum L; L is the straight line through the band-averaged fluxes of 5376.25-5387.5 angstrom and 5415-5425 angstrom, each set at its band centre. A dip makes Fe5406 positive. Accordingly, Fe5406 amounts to 1.6 angstrom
